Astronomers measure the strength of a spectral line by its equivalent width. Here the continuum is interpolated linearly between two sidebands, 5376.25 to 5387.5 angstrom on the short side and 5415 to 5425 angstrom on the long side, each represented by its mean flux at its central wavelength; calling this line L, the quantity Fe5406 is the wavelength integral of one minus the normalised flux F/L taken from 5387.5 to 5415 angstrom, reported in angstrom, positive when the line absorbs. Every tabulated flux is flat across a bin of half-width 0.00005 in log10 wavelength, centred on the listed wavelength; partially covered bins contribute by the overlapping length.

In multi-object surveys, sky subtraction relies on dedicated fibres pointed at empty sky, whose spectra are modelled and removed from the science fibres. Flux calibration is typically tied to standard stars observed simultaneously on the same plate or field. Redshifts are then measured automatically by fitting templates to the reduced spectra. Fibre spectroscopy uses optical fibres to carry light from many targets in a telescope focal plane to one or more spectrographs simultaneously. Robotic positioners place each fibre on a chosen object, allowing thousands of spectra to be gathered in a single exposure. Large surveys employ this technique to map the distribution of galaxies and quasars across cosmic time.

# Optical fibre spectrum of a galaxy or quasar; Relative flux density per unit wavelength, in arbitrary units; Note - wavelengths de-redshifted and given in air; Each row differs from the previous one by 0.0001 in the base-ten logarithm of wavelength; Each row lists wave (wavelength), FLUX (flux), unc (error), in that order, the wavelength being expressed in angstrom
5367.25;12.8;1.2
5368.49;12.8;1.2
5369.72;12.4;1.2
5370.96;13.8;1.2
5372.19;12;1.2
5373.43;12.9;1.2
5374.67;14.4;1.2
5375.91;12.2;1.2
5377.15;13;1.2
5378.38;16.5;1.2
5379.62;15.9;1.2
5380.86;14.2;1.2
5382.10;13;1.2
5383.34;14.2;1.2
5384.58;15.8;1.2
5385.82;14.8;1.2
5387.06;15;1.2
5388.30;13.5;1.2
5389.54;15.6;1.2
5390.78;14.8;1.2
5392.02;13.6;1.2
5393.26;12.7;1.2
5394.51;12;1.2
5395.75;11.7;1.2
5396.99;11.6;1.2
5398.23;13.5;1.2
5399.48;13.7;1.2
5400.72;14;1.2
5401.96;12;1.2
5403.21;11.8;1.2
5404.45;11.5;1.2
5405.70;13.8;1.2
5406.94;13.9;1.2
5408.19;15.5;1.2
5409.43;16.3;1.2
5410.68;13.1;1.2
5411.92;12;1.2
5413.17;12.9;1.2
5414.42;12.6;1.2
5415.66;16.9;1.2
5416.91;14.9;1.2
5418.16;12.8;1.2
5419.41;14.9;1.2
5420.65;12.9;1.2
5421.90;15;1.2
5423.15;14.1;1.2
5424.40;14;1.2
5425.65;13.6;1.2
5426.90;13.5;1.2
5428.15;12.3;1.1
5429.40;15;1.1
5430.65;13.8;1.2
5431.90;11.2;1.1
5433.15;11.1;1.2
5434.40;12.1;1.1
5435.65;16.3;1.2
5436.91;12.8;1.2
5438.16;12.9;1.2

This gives 2.4 angstrom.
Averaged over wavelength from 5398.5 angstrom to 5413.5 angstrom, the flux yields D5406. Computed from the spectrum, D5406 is 13.4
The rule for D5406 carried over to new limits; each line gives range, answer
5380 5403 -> 13.6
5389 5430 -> 13.6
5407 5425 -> 14.1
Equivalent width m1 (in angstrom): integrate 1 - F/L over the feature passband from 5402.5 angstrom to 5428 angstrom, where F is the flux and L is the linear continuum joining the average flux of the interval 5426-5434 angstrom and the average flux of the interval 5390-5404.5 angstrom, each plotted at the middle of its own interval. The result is -1.9 angstrom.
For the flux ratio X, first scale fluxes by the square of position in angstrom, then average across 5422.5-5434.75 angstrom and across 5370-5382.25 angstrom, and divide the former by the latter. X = 0.97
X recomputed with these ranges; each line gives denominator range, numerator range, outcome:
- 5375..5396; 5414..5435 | 0.98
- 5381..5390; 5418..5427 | 0.97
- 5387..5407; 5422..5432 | 1.05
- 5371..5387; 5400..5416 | 0.97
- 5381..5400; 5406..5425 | 1.04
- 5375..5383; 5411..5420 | 0.99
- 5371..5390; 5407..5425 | 1.01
